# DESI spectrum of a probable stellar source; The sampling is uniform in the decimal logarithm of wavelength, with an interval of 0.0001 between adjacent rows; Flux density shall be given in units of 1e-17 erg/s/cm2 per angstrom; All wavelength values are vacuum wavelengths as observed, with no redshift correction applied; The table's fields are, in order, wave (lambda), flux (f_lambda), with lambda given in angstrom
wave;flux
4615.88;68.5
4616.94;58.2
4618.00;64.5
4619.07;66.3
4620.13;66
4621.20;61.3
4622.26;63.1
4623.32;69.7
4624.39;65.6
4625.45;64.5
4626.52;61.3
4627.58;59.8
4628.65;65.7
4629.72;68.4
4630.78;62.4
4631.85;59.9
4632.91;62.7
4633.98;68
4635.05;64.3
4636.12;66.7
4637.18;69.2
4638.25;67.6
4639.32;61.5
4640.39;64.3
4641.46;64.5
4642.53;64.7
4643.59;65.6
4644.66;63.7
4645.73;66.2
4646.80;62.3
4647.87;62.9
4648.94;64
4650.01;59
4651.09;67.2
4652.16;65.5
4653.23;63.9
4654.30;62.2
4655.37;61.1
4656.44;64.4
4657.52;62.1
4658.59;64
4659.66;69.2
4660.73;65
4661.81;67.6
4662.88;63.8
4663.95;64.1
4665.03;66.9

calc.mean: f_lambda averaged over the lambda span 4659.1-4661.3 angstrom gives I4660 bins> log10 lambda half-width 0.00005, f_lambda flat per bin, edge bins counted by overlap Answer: 67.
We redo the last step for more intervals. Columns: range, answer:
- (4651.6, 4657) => 63.4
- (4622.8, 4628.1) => 64.2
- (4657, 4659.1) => 63.1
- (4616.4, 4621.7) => 63.3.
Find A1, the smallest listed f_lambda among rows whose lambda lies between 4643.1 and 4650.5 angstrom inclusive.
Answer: 59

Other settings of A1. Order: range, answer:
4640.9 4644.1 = 64.5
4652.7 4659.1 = 61.1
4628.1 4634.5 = 59.9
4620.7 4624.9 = 61.3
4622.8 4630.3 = 59.8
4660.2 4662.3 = 65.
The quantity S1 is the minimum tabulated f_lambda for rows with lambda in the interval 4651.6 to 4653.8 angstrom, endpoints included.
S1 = 63.9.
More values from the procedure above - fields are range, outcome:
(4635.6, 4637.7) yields 66.7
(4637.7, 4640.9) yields 61.5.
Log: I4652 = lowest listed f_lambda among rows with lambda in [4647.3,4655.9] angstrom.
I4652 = 59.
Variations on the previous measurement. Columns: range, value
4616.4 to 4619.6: 58.2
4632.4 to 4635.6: 62.7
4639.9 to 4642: 64.3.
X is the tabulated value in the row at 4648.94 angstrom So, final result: 64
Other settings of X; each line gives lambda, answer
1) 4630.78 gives 62.4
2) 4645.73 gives 66.2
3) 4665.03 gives 66.9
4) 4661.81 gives 67.6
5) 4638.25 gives 67.6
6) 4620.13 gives 66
